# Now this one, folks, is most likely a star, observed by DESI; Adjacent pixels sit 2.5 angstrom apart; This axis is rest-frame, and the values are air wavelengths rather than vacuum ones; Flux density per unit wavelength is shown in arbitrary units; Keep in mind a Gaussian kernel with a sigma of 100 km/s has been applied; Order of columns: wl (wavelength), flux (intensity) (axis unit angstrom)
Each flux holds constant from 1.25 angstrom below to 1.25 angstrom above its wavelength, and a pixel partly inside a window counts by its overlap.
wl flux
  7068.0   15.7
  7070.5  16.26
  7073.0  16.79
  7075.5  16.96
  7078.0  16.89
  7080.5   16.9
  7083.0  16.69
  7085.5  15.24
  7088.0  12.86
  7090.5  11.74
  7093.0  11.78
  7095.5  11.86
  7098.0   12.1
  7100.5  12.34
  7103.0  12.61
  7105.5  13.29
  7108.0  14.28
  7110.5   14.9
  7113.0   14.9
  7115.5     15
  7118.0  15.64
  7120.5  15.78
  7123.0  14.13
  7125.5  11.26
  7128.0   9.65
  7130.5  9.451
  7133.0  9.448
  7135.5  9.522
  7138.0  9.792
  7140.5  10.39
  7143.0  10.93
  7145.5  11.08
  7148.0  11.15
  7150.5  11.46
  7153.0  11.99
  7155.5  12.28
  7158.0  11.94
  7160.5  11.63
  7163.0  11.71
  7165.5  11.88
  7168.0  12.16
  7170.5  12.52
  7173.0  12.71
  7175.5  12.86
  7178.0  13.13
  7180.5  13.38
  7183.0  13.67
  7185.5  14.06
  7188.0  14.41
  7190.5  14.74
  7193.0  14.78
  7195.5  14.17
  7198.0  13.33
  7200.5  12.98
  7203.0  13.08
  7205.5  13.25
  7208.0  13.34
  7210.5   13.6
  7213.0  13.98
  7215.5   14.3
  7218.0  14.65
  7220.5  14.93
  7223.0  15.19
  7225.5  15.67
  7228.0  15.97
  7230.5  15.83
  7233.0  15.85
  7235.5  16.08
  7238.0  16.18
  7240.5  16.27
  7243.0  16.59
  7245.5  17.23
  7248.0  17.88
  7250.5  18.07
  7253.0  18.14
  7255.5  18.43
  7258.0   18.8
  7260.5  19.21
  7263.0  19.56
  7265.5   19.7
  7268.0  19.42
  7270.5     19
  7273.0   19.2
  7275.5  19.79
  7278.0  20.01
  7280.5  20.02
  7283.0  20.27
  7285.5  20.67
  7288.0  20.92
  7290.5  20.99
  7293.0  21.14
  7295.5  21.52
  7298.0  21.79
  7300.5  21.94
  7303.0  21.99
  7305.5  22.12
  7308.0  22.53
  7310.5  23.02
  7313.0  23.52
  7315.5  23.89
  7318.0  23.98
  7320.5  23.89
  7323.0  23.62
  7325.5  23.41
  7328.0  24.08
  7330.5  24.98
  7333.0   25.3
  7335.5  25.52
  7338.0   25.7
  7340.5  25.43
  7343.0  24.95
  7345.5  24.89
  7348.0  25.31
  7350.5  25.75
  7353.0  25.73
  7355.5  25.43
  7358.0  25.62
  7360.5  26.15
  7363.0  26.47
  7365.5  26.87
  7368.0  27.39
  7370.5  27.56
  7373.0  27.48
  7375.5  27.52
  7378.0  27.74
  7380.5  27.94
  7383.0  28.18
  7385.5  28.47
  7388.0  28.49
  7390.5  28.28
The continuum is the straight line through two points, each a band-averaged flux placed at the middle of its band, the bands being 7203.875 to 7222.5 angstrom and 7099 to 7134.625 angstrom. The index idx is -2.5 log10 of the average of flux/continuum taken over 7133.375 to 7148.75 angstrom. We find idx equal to 0.26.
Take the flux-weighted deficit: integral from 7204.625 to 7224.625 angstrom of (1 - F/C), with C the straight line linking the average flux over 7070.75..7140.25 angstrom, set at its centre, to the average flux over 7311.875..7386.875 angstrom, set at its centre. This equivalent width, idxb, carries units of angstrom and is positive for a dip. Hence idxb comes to 5.0 angstrom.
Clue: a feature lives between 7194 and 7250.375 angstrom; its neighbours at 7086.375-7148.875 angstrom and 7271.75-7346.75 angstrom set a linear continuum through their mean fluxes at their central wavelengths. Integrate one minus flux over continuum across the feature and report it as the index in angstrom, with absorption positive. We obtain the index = 9.1 angstrom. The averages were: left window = 12.3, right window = 22.7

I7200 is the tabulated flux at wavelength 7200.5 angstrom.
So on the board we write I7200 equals 12.98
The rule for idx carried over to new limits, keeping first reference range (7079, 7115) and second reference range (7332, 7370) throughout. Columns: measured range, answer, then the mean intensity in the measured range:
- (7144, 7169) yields 0.38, 11.7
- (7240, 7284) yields 0.15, 18.8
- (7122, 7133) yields 0.36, 10.9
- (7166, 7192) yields 0.30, 13.3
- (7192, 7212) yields 0.35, 13.6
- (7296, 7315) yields 0.06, 22.4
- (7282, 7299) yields 0.09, 21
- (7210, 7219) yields 0.34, 14.2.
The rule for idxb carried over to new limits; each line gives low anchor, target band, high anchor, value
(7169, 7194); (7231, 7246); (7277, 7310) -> 1.0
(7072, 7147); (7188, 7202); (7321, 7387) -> 2.9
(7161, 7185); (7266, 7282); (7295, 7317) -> 0.5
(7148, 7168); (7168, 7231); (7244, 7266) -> 2.9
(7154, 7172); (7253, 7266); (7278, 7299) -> -0.1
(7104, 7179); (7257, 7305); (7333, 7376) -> 2.1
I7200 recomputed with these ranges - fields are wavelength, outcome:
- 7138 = 9.792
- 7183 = 13.67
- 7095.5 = 11.86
